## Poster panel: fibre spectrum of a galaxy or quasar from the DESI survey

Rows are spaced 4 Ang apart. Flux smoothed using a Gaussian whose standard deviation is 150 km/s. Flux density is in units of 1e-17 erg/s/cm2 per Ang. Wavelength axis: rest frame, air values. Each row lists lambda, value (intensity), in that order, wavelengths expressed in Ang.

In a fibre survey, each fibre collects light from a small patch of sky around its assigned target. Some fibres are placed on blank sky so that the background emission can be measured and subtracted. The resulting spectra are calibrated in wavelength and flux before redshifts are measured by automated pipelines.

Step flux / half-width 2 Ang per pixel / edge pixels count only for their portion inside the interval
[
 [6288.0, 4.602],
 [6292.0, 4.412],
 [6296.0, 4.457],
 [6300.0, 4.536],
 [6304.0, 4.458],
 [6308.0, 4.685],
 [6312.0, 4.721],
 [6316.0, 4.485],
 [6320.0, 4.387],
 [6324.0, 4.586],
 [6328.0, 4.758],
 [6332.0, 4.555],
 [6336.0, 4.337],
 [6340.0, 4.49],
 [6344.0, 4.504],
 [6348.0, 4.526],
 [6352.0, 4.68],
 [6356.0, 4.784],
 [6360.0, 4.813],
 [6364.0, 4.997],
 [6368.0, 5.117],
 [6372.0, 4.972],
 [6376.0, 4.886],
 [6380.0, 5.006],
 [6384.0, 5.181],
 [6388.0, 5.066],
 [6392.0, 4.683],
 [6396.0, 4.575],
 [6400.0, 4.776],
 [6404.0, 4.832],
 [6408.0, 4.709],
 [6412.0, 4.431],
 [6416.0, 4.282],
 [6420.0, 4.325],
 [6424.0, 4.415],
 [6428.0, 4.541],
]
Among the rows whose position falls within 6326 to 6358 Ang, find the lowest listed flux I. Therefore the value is 4.337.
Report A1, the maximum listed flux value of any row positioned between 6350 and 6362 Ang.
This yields 4.813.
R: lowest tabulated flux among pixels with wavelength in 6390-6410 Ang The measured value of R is 4.575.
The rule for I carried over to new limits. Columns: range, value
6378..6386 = 5.006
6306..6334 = 4.387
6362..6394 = 4.683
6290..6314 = 4.412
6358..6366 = 4.813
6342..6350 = 4.504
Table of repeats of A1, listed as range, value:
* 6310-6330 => 4.758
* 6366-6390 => 5.181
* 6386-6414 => 5.066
